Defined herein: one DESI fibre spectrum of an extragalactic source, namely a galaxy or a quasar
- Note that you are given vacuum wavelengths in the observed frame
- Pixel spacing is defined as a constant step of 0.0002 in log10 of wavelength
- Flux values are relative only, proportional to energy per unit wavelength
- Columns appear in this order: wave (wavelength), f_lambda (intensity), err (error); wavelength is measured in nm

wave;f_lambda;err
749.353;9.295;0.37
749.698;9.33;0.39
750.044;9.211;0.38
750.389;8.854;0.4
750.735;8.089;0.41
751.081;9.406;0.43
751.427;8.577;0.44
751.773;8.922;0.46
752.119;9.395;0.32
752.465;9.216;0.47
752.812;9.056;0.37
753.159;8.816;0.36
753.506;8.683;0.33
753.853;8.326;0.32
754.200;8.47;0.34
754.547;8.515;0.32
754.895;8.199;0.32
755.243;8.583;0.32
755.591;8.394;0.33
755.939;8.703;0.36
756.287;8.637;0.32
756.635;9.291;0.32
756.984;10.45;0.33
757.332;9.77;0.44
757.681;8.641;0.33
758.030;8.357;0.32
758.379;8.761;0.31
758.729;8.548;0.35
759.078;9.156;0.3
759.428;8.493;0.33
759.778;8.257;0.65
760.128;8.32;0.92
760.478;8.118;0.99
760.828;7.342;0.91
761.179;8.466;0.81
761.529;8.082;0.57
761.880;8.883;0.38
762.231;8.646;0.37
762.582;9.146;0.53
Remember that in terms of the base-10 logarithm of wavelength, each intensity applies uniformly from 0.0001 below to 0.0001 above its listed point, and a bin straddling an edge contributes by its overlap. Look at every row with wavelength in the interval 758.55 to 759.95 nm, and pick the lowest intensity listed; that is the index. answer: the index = 8.257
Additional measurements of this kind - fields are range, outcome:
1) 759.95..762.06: 7.342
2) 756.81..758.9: 8.357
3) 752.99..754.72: 8.326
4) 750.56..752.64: 8.089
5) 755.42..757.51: 8.394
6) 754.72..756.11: 8.199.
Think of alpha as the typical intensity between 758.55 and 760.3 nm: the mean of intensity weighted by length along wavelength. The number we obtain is 8.55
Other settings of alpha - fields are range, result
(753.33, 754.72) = 8.5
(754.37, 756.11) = 8.48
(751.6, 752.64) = 9.18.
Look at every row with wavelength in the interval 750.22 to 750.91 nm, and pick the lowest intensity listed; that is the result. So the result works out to 8.089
